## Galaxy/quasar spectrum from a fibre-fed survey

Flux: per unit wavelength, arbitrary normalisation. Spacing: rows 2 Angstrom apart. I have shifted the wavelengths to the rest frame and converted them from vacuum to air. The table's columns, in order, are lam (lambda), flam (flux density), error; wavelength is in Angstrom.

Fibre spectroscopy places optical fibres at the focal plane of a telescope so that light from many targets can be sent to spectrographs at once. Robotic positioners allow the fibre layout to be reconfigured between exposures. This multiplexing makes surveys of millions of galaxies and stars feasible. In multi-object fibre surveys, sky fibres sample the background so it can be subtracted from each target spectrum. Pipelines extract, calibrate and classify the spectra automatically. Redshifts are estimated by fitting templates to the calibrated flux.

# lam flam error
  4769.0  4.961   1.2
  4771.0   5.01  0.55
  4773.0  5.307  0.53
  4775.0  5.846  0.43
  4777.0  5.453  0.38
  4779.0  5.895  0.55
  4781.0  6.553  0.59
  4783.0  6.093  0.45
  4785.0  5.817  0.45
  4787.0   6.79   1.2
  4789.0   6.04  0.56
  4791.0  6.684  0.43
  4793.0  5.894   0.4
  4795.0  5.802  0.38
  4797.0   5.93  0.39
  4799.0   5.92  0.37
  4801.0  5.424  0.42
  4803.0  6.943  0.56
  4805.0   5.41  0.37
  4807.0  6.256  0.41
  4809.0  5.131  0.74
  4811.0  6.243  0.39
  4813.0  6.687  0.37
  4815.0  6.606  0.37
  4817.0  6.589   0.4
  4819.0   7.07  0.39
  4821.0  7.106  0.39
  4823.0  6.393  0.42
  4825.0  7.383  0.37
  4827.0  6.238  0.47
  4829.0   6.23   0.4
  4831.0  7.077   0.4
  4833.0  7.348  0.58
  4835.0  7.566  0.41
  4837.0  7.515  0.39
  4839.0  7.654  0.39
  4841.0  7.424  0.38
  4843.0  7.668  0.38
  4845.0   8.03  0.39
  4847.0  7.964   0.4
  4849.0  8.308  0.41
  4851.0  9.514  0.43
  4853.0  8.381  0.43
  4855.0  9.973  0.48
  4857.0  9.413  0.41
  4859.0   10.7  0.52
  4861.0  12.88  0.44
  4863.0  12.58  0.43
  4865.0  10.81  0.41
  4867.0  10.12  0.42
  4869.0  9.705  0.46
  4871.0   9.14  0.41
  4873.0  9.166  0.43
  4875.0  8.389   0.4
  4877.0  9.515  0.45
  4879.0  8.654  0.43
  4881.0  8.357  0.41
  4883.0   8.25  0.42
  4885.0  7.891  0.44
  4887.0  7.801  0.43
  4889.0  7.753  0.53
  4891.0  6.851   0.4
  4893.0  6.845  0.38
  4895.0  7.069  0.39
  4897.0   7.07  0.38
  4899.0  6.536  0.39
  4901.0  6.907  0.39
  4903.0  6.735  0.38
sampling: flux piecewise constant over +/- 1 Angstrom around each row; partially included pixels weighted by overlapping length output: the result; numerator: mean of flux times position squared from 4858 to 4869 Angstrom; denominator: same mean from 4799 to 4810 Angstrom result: 1.98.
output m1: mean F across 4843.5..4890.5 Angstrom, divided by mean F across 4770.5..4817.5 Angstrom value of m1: 1.53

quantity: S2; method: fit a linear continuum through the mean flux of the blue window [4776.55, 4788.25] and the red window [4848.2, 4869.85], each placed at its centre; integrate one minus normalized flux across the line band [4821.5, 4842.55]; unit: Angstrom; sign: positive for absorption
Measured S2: 4.06 Angstrom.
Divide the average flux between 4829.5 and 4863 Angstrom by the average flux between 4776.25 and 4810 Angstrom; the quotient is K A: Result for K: 1.4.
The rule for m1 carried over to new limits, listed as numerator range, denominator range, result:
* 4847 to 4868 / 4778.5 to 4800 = 1.66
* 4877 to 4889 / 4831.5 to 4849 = 1.08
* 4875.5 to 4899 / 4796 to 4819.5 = 1.26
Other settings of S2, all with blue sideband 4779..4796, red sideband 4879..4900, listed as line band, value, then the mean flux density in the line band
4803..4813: 0.7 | 5.97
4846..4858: -3.3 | 8.93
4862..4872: -4.5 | 10.5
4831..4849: -2.1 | 7.65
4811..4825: -0.4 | 6.75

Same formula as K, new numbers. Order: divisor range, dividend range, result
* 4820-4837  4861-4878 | 1.45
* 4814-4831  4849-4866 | 1.55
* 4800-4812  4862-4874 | 1.74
